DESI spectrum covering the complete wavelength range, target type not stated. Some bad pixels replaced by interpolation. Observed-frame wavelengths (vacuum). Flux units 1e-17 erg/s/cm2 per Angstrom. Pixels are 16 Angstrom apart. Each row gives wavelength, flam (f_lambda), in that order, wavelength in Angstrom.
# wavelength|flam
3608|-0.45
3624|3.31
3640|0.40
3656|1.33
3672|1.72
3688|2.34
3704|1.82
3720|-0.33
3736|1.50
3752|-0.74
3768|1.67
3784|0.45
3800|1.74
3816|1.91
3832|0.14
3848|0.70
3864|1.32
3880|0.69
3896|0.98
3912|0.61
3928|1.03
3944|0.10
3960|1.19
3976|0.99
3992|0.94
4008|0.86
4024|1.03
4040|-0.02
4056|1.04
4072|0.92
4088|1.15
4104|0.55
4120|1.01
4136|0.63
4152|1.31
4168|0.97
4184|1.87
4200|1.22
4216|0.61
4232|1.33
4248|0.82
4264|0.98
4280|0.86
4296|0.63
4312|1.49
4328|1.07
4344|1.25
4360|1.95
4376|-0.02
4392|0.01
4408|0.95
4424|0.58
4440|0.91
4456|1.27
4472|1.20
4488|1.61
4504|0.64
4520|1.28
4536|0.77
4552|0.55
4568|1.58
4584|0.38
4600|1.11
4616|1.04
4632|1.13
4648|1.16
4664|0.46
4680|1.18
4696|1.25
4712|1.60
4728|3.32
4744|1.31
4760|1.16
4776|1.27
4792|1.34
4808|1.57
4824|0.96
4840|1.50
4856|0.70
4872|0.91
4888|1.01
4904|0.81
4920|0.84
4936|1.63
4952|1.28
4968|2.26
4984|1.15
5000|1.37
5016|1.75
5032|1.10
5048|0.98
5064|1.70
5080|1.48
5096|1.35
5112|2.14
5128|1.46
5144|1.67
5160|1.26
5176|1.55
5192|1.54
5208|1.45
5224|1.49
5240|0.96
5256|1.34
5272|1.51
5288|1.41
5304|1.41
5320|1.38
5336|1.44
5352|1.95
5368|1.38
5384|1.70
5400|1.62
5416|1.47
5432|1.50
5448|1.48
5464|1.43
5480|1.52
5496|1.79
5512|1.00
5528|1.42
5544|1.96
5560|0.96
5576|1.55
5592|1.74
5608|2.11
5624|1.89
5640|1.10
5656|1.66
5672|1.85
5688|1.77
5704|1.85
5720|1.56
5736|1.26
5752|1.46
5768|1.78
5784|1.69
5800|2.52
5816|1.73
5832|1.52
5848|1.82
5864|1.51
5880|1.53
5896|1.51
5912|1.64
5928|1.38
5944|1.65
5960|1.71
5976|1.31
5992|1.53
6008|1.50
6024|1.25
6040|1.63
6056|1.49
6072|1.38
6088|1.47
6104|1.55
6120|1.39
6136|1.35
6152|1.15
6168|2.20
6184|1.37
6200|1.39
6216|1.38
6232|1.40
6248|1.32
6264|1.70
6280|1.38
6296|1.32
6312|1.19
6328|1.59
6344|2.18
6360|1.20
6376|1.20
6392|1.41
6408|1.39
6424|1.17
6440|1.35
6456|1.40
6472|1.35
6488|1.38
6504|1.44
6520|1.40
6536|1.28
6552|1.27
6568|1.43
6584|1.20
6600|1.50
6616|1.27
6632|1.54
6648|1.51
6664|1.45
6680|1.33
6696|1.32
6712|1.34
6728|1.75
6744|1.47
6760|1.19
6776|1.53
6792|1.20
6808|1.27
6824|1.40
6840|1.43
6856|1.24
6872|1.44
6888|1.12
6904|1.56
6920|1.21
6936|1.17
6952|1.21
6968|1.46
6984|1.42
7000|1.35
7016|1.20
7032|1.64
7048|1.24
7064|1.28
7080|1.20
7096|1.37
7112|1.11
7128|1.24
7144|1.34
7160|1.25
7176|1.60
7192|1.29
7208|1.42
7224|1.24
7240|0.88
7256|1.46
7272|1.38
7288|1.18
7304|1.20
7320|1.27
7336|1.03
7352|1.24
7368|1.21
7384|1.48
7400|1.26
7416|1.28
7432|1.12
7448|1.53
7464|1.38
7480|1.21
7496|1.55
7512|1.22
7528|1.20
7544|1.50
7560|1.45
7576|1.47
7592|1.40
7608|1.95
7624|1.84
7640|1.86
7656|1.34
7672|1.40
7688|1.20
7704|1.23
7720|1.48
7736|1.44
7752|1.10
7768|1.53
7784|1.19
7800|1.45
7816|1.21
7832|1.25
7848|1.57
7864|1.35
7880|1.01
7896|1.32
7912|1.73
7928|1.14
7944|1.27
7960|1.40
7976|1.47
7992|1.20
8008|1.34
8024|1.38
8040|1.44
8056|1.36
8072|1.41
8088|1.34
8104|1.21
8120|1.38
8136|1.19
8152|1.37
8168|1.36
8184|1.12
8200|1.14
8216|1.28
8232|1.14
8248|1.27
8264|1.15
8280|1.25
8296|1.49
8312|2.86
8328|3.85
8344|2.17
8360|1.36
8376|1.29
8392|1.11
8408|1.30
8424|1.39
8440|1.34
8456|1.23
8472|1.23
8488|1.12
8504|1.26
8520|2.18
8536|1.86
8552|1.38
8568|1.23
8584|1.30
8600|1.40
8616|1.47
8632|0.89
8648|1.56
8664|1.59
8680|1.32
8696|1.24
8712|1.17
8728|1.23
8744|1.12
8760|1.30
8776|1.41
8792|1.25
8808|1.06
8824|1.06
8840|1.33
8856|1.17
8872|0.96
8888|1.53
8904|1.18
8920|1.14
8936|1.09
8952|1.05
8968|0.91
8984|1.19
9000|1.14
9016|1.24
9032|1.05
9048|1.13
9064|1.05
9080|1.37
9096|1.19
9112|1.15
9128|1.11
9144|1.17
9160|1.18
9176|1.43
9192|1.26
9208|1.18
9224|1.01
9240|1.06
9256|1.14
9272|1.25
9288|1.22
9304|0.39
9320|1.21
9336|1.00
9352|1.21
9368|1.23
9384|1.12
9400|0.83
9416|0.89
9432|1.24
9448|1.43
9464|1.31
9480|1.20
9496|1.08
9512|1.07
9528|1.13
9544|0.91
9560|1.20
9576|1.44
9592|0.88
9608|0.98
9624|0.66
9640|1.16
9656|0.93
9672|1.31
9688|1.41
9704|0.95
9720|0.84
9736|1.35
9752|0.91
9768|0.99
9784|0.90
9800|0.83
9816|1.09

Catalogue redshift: 0.267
